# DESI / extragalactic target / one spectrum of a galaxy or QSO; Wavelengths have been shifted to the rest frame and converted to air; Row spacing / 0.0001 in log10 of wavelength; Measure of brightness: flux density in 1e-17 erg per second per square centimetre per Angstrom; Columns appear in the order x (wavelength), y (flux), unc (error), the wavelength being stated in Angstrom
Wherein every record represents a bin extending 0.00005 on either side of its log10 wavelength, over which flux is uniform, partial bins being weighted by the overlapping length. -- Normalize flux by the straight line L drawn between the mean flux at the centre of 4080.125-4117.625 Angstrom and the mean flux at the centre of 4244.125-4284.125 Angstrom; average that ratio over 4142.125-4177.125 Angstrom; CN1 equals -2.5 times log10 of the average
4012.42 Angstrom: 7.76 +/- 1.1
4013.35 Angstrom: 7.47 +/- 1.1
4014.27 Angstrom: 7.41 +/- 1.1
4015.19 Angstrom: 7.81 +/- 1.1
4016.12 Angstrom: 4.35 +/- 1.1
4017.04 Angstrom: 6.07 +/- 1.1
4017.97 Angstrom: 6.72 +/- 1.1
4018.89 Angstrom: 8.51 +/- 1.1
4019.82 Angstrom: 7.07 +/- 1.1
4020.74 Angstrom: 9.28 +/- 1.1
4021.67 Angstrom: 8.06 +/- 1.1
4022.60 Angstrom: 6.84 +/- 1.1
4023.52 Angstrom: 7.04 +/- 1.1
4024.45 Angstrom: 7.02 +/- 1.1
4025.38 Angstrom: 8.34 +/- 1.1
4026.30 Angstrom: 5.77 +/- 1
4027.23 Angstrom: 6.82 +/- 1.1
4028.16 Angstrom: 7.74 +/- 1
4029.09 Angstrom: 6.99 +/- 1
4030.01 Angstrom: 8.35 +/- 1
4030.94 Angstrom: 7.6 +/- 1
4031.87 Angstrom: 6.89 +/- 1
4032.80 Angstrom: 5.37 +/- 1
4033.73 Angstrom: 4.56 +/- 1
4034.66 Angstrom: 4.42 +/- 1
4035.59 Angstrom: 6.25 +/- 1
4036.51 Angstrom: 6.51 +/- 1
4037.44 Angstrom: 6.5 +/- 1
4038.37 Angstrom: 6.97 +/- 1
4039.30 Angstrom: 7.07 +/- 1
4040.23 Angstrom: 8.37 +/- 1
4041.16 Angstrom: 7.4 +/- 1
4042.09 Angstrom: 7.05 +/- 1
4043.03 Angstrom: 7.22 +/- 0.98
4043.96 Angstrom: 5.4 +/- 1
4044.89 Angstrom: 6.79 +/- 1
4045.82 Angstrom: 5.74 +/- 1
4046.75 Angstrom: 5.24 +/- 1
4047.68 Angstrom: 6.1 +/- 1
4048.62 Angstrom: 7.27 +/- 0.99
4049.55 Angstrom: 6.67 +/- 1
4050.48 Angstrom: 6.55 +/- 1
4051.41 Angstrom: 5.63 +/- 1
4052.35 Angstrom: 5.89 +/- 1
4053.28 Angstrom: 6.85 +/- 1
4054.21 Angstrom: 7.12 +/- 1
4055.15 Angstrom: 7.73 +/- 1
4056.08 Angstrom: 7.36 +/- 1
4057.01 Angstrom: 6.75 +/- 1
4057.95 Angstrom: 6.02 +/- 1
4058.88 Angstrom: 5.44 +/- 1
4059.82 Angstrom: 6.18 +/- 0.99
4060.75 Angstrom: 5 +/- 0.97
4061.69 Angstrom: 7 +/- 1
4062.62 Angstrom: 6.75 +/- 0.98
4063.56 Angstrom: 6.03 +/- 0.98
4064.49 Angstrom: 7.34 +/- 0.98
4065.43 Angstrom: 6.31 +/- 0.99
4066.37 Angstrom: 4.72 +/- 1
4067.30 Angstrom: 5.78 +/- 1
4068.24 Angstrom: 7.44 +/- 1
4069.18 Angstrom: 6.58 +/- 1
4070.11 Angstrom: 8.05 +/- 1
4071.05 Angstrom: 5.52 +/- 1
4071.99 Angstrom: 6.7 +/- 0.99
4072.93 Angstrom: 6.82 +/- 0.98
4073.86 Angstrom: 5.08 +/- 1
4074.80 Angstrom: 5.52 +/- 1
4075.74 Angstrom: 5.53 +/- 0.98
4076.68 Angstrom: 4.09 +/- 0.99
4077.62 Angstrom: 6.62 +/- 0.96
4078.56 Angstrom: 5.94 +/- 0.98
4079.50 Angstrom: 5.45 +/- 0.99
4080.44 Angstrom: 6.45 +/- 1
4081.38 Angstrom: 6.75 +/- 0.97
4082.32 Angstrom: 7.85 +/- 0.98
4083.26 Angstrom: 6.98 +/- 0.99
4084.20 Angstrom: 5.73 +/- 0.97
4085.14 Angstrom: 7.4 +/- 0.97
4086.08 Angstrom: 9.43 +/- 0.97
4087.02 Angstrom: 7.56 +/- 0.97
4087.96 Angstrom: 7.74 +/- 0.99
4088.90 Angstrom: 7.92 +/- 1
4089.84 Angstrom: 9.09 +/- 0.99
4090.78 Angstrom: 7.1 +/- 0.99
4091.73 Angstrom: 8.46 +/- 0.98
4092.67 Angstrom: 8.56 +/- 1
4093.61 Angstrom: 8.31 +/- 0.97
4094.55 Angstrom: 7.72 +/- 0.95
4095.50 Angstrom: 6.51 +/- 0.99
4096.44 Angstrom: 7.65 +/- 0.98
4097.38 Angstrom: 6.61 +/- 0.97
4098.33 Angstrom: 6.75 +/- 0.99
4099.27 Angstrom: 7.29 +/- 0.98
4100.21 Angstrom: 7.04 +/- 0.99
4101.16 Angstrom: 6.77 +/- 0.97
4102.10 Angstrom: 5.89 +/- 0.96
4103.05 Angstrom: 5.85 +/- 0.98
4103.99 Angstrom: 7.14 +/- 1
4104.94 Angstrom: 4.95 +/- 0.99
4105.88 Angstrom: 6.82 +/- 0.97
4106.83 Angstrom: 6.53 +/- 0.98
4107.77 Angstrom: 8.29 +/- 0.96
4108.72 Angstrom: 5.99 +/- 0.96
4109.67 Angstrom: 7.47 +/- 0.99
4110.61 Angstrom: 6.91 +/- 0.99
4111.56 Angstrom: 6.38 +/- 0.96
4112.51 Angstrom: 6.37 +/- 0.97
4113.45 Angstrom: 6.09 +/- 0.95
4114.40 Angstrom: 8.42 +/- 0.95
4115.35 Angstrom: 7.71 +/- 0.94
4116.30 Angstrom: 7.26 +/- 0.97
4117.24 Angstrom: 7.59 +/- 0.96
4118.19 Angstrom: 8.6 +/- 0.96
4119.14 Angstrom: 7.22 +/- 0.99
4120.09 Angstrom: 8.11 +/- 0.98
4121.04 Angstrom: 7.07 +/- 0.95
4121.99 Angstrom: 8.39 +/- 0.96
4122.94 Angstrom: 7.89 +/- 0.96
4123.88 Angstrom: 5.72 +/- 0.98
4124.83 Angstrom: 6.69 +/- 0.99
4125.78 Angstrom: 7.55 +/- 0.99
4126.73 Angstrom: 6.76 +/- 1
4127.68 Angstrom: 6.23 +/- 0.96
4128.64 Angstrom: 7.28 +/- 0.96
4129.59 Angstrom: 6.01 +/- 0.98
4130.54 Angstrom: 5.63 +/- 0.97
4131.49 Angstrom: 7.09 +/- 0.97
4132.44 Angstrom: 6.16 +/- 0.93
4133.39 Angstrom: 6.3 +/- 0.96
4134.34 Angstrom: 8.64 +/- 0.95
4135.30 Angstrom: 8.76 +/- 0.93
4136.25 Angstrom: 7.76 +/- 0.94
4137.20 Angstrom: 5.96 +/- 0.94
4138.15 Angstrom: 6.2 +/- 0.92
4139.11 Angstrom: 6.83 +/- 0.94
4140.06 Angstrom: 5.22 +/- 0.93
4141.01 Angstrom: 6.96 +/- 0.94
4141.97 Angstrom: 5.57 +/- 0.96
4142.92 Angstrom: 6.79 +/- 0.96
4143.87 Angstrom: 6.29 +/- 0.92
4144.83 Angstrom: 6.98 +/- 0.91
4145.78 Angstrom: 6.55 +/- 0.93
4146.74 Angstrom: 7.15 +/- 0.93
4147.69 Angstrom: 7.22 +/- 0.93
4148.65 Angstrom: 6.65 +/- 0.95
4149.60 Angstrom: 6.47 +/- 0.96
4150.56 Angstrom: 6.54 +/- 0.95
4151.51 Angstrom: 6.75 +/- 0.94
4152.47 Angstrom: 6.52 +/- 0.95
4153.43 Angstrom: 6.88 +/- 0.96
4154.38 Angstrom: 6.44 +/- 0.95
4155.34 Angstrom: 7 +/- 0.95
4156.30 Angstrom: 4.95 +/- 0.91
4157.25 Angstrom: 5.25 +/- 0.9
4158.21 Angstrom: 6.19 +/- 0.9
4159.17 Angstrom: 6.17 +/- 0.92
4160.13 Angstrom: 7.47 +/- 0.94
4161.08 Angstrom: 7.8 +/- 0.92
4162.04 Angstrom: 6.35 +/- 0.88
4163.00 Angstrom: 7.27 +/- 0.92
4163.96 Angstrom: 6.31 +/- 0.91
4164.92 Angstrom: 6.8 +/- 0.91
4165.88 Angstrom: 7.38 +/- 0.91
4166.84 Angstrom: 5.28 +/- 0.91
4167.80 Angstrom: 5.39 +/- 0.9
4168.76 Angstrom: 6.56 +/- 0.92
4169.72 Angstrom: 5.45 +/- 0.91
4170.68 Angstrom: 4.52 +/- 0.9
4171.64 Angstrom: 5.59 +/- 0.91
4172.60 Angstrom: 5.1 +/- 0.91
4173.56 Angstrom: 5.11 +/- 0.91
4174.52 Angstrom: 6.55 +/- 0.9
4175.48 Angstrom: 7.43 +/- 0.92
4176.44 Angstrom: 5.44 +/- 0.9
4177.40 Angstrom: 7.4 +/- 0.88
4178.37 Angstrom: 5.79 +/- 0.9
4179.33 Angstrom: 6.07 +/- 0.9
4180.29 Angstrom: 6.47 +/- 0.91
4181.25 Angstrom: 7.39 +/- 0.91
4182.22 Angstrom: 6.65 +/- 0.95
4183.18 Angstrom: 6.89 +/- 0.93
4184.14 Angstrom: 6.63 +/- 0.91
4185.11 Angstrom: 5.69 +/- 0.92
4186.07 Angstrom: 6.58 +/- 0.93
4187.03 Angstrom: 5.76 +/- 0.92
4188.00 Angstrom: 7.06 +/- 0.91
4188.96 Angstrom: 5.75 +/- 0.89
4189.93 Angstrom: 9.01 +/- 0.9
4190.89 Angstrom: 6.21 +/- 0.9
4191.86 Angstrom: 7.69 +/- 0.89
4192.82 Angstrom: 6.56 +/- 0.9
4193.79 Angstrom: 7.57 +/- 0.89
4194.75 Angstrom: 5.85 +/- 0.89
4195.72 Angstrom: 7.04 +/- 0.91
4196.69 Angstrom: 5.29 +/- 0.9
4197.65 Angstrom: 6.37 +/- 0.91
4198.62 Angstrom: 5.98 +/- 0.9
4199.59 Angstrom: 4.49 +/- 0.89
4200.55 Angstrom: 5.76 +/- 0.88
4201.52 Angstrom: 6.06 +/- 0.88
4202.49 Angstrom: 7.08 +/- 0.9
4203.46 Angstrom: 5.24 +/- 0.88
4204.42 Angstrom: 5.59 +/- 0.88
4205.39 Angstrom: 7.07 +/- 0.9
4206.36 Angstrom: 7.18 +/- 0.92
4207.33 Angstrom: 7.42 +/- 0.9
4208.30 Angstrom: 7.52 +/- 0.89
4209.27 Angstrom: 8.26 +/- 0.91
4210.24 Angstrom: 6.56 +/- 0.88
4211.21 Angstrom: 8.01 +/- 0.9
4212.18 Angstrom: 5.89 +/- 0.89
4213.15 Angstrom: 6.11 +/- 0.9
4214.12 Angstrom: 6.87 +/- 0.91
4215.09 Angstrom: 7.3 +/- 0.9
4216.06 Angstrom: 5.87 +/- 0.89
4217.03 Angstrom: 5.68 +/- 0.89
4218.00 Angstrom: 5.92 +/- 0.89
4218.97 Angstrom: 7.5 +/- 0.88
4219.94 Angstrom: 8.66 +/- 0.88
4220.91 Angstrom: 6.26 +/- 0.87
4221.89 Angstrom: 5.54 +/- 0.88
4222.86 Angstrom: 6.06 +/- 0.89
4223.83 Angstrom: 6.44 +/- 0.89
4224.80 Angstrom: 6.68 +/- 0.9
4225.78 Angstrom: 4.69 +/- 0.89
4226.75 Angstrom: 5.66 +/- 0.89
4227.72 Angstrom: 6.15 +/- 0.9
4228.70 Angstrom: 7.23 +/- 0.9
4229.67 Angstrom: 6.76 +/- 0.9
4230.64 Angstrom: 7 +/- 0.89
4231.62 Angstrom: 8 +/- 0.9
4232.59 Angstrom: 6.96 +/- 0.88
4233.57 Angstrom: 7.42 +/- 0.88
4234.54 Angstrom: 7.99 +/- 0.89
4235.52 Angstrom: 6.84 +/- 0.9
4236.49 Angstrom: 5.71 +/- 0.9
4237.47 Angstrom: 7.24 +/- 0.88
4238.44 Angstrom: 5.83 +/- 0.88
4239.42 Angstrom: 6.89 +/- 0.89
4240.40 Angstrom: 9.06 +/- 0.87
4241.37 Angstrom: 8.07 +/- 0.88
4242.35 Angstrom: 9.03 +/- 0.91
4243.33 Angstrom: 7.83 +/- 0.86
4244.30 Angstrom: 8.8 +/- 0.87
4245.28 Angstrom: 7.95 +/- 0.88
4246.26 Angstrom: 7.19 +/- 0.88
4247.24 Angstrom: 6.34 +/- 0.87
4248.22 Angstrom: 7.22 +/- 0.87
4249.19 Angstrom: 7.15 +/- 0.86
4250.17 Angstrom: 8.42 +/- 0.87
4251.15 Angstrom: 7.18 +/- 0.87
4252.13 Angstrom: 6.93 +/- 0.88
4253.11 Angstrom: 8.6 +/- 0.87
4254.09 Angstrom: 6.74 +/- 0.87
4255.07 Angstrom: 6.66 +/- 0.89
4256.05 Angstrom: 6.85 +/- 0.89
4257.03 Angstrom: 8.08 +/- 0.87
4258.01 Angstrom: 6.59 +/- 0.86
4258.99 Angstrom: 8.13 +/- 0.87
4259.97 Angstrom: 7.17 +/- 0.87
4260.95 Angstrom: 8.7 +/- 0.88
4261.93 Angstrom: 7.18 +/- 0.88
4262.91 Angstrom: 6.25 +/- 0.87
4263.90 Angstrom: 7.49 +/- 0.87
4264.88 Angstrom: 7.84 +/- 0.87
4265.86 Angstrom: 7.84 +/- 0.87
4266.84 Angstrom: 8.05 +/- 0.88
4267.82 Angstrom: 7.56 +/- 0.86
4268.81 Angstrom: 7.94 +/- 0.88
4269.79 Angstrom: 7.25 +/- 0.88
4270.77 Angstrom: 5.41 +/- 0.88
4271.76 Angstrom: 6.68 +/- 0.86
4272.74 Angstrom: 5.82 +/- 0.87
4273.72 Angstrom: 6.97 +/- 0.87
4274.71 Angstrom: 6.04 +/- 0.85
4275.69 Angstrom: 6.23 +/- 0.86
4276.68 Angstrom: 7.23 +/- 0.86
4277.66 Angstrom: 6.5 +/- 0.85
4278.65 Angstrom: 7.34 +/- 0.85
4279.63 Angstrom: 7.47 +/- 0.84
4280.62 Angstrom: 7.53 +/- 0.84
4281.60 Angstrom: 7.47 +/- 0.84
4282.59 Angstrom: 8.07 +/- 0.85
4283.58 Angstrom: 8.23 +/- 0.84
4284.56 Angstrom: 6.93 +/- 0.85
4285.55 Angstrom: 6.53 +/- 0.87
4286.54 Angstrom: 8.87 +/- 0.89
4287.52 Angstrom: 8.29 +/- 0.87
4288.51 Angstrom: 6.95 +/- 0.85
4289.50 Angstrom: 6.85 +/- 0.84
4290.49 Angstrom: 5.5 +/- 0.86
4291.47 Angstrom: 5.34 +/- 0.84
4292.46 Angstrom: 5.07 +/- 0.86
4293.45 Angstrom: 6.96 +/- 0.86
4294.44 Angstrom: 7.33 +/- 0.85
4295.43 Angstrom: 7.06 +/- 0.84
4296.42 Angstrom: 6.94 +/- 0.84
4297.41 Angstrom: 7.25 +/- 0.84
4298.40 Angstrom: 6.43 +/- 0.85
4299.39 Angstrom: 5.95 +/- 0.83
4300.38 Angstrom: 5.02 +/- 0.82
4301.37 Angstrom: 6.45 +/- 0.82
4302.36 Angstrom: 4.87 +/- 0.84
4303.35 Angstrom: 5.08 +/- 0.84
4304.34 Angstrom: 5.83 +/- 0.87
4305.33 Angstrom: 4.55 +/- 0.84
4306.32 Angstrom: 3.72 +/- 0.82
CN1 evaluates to 0.14 mag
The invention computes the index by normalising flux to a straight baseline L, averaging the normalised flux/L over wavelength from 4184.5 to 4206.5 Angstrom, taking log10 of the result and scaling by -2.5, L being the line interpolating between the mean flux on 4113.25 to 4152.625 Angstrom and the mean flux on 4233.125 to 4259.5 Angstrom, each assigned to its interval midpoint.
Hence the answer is 0.135 mag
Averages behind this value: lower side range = 6.95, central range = 6.37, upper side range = 7.44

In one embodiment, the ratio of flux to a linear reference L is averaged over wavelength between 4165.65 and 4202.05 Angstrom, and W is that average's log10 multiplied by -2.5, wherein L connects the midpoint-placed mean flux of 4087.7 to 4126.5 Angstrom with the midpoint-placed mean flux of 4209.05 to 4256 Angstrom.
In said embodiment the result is 0.14 mag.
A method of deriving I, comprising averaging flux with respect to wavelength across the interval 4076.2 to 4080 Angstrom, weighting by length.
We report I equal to 5.53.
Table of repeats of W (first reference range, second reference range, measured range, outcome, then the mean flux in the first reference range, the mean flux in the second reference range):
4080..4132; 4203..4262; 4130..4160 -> 0.09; 7.16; 7.05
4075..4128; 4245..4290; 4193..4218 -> 0.11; 7.05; 7.27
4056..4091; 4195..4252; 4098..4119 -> -0.05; 6.57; 6.83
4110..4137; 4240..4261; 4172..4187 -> 0.17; 7.15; 7.64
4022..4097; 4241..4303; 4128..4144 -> 0.03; 6.72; 7.11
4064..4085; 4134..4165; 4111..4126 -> -0.13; 6.26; 6.68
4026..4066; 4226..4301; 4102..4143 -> -0.03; 6.53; 7.12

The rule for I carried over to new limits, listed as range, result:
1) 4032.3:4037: 5.44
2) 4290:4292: 5.43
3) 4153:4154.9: 6.67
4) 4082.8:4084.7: 6.37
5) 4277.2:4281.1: 7.21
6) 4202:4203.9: 6.17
